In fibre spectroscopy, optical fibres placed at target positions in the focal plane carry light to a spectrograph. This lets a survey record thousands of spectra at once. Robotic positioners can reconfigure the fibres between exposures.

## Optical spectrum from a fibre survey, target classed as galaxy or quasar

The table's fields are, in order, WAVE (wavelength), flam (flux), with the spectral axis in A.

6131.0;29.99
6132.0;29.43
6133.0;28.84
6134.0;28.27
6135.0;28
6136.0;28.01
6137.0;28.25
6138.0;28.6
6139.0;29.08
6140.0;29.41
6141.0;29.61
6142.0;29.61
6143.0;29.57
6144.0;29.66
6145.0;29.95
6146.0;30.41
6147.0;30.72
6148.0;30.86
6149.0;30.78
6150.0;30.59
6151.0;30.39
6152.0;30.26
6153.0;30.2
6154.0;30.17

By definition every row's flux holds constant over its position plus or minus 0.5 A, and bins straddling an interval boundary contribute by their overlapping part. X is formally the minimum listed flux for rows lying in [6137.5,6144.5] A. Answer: 28.6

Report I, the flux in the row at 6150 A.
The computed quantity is 30.59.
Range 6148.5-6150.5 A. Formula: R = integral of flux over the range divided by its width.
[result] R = 30.7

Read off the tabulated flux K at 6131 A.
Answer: 29.99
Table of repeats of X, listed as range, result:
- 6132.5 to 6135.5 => 28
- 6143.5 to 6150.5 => 29.66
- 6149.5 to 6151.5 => 30.39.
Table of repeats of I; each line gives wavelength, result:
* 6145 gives 29.95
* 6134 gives 28.27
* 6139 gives 29.08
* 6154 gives 30.17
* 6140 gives 29.41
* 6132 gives 29.43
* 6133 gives 28.84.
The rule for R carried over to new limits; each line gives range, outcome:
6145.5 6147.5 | 30.6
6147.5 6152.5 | 30.6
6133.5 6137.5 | 28.1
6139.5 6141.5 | 29.5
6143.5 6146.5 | 30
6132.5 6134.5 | 28.6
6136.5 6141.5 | 29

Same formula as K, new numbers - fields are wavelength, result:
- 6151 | 30.39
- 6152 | 30.26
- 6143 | 29.57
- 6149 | 30.78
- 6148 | 30.86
